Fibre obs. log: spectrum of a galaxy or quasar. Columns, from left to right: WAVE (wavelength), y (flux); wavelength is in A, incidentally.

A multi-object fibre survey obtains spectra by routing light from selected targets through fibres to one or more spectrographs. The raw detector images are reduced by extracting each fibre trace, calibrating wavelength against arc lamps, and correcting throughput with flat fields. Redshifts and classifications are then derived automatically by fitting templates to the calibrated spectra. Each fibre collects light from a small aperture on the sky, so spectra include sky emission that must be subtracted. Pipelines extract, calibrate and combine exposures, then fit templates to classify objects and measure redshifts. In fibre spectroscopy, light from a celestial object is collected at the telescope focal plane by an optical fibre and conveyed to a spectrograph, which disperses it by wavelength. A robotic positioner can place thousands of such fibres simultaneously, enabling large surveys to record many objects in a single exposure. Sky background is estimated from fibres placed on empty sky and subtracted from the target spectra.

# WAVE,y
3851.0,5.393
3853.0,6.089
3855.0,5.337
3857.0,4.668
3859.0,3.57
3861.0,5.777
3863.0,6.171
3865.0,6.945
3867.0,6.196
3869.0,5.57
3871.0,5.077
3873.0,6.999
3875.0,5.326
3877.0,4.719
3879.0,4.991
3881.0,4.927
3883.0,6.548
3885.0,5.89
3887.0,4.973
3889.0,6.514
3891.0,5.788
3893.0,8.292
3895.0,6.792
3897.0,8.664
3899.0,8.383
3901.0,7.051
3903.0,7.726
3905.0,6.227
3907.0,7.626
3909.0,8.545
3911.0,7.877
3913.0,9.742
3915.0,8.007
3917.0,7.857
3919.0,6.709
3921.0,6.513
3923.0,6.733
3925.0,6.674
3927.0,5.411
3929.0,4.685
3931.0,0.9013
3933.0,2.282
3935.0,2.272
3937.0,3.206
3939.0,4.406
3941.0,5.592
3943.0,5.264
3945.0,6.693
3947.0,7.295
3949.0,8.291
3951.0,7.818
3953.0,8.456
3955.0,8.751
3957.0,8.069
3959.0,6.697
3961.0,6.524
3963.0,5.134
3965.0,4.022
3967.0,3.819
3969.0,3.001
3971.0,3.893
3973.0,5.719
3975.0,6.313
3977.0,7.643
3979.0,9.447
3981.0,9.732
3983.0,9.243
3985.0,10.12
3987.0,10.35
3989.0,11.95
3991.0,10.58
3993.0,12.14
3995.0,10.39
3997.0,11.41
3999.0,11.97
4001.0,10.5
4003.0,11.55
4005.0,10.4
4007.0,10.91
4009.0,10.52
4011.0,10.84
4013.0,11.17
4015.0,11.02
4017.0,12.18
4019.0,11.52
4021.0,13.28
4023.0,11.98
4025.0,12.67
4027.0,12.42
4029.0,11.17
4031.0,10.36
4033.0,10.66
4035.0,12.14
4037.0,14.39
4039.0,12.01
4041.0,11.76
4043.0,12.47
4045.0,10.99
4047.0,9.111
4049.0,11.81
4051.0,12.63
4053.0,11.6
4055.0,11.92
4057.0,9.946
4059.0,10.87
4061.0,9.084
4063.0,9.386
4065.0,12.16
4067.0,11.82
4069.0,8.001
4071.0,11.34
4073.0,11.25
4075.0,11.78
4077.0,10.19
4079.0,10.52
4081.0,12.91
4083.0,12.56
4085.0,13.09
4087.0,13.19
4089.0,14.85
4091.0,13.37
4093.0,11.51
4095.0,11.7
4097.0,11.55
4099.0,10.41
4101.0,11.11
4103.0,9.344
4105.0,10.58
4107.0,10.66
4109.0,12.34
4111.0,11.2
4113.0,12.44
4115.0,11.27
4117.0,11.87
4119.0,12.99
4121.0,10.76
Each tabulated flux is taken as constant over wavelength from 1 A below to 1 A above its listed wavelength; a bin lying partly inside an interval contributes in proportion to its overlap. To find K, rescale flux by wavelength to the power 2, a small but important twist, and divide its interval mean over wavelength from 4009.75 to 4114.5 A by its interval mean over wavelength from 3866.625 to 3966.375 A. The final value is 2.0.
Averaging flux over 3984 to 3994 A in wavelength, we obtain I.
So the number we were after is 11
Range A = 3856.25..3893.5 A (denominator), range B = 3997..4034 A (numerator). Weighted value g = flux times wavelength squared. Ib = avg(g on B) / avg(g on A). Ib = 2.1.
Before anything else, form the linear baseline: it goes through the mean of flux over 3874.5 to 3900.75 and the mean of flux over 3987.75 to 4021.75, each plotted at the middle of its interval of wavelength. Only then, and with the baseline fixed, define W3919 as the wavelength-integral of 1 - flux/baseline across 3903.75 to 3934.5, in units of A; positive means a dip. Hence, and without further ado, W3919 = 5.0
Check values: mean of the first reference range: 6.33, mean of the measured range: 6.33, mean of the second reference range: 11.3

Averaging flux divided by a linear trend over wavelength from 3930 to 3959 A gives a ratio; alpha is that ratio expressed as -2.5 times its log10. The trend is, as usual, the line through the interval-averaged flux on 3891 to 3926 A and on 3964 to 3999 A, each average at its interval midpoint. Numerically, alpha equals 0.36 mag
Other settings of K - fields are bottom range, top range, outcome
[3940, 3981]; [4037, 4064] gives 1.80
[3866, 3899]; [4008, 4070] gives 2.00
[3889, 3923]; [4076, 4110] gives 1.71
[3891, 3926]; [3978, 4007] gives 1.48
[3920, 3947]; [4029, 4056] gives 2.59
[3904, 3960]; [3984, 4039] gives 1.87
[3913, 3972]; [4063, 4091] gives 2.19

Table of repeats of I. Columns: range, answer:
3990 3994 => 11.4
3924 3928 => 6.04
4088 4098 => 12.6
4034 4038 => 13.3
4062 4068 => 11.1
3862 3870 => 6.22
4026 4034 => 11.2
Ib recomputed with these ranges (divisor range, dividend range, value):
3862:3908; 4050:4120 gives 1.98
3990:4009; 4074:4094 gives 1.17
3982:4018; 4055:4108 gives 1.07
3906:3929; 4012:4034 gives 1.69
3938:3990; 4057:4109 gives 1.69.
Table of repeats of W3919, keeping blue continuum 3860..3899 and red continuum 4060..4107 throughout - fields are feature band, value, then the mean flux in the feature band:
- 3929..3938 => 6.08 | 2.45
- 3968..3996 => 0.72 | 8.61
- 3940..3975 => 8.33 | 6.18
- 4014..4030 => -3.64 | 12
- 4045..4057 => -0.82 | 11.3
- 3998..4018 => -3.53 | 11.1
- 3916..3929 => 1.36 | 6.5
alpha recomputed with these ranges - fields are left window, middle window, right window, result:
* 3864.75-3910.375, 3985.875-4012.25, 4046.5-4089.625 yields -0.16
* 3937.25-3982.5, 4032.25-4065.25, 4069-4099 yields -0.10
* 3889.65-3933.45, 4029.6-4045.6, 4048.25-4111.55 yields -0.16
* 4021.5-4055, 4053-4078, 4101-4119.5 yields 0.09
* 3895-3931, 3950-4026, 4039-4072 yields 0.00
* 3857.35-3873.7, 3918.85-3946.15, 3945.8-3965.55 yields 0.38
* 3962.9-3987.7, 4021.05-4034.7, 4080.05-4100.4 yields -0.24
